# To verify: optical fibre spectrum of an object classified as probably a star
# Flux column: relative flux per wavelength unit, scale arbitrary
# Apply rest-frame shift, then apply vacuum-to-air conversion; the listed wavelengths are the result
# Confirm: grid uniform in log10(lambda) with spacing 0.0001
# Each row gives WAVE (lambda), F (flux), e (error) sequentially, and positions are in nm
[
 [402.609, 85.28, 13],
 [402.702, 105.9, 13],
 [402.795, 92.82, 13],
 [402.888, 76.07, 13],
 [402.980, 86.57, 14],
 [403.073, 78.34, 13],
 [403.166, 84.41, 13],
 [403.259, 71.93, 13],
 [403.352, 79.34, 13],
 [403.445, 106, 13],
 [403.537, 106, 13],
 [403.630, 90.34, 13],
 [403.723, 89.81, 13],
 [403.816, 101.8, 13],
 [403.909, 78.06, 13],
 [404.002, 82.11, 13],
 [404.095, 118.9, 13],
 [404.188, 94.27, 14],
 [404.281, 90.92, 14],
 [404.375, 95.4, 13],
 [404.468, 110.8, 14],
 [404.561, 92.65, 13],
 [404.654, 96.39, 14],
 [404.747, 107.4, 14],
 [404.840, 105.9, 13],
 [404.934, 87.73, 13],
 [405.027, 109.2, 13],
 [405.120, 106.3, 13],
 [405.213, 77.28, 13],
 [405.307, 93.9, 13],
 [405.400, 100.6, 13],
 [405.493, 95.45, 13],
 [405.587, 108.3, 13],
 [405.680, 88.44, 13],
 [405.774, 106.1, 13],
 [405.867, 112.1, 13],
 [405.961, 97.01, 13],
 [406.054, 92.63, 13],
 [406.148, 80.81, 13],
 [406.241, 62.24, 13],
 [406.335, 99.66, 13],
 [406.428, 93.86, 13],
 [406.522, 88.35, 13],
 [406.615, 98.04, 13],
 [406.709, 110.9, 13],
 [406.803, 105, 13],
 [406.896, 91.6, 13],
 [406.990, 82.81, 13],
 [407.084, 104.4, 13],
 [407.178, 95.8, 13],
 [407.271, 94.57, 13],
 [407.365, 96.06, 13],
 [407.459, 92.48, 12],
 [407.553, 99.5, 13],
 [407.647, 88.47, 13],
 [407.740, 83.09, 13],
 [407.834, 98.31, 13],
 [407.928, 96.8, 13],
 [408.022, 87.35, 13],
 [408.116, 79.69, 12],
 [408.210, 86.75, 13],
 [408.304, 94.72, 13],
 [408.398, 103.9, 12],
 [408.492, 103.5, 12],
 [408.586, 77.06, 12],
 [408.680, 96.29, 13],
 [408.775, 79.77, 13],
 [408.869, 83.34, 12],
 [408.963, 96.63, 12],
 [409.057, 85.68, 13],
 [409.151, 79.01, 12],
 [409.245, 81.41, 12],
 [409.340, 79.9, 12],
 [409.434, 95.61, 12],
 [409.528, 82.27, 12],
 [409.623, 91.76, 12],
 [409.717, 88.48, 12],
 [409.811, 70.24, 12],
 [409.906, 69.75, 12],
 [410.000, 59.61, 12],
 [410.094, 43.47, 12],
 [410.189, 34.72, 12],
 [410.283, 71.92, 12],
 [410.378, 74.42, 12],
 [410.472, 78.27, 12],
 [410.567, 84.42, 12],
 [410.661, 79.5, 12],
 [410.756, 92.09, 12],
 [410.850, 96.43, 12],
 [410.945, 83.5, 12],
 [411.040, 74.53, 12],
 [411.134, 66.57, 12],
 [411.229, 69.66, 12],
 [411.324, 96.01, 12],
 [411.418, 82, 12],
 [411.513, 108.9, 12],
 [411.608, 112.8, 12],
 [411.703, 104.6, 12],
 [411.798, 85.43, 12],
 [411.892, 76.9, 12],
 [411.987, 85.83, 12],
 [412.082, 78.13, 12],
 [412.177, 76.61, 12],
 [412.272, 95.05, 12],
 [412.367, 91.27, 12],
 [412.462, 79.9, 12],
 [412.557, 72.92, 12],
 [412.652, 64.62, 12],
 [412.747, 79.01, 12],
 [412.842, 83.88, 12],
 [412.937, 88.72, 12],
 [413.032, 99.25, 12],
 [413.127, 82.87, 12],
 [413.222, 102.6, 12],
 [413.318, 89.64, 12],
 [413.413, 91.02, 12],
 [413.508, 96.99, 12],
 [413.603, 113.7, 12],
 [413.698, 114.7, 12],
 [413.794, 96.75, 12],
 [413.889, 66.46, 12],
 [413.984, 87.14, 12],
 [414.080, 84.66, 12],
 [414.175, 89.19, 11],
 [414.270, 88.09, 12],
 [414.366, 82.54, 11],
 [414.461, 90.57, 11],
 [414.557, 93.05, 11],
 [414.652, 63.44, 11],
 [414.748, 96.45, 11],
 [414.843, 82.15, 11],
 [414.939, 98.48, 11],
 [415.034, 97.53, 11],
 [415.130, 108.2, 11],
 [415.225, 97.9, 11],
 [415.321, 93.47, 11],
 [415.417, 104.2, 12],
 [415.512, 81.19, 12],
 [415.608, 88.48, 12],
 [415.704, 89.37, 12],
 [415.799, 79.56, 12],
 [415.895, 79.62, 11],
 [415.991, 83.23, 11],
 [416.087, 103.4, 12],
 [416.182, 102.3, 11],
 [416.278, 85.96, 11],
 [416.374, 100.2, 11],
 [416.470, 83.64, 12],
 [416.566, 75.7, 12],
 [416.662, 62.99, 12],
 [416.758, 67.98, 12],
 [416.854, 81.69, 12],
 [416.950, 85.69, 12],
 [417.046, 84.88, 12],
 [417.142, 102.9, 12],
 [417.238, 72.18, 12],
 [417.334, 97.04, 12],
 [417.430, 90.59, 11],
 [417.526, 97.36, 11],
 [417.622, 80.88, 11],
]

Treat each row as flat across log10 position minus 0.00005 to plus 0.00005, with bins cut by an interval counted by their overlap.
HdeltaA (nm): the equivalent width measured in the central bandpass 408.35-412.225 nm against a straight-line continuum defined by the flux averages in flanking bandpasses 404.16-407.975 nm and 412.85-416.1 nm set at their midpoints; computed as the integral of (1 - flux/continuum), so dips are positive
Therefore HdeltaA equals 0.456 nm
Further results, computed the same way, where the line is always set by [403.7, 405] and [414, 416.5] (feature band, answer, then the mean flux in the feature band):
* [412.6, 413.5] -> 0.04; 87.2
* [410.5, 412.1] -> 0.10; 87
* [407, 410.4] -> 0.35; 84.7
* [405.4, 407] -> 0.01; 95.3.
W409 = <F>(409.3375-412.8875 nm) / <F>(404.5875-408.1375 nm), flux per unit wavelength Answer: 0.8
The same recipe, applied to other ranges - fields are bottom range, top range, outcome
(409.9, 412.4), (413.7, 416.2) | 1.11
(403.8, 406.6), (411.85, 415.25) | 0.92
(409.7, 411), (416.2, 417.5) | 1.16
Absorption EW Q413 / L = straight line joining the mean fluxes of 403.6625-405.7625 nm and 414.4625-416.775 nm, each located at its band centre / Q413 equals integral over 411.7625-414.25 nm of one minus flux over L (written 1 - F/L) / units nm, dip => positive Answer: 0.085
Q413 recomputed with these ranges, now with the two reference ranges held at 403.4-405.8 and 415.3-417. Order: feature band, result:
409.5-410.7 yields 0.272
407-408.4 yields 0.024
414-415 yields 0.006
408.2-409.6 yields 0.072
